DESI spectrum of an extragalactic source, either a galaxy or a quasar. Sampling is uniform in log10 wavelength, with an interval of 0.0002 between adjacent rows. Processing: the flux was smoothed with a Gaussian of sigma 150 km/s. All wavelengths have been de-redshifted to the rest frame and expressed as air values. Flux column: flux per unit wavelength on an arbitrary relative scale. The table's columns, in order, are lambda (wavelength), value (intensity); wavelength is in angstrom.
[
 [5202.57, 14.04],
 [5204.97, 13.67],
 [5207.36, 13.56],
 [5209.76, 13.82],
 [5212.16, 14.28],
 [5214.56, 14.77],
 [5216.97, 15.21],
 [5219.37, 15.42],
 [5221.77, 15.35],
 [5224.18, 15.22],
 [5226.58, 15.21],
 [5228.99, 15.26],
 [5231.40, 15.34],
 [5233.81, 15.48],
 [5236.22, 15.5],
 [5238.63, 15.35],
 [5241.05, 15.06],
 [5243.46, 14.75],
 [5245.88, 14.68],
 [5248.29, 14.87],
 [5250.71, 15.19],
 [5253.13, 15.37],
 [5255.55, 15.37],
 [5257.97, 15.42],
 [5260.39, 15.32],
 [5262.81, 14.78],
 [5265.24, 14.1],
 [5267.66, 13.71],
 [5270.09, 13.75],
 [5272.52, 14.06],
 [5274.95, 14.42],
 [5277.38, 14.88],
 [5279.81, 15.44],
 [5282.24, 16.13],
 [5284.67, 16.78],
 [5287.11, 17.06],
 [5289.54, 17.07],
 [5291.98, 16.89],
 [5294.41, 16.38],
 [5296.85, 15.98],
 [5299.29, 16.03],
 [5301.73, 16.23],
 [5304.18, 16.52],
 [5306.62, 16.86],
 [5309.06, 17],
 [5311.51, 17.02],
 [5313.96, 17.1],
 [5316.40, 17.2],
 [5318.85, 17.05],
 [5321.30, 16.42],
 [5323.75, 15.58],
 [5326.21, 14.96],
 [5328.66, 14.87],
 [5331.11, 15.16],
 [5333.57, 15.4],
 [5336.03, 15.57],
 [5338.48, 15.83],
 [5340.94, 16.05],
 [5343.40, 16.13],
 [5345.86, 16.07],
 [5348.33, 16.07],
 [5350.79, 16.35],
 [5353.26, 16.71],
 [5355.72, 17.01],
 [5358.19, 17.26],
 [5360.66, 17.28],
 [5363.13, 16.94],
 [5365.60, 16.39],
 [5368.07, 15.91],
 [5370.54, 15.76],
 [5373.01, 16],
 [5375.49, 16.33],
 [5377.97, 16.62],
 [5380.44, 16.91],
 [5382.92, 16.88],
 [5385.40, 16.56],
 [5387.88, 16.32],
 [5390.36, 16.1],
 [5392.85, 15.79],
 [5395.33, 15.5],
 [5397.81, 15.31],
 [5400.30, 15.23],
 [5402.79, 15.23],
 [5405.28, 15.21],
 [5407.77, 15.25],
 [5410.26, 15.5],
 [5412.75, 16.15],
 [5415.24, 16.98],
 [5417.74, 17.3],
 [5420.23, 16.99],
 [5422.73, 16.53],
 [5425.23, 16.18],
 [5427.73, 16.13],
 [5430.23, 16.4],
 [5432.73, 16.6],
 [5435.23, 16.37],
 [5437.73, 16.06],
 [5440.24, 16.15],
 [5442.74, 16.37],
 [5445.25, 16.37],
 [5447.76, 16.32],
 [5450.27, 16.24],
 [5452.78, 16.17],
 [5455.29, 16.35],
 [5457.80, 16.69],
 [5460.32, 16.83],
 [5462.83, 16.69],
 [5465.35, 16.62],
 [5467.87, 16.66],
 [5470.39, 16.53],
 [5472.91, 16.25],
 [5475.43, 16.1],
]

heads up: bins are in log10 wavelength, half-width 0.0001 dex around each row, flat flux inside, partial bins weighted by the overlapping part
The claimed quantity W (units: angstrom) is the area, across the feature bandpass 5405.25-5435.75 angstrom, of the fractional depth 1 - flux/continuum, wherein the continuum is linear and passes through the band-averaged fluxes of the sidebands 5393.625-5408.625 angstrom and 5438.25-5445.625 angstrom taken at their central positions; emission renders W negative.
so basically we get -1.1 angstrom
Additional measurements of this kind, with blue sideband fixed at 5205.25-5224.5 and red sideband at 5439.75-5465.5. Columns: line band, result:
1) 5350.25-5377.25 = -1.34 angstrom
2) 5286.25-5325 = -3.35 angstrom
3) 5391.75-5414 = 0.83 angstrom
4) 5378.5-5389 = -0.50 angstrom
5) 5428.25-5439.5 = -0.03 angstrom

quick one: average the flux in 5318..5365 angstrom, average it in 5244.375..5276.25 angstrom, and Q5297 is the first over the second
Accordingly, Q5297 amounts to 1.10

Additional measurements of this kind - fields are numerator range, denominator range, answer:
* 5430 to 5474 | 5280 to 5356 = 1.01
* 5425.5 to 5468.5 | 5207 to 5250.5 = 1.09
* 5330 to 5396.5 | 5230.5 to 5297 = 1.06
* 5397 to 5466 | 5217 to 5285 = 1.08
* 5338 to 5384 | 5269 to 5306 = 1.04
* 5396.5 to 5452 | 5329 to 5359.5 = 1.00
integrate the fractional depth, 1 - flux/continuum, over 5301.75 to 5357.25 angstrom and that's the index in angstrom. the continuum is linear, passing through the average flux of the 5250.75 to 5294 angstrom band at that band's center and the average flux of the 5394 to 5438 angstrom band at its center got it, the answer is -2.1 angstrom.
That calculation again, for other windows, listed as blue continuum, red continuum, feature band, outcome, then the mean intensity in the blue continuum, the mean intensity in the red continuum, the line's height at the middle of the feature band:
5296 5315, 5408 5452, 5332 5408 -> 1.6 angstrom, 16.6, 16.4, 16.5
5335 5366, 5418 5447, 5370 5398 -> 0.4 angstrom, 16.4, 16.4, 16.4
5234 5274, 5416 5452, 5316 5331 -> -0.4 angstrom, 14.8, 16.4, 15.5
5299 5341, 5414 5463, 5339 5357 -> -0.1 angstrom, 16.2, 16.5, 16.2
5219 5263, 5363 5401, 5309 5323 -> -1.1 angstrom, 15.2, 16.2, 15.7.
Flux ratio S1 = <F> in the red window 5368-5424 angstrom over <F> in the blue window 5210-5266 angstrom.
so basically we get 1.1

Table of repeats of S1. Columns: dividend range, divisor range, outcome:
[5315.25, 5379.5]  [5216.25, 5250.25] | 1.07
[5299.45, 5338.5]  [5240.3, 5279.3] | 1.10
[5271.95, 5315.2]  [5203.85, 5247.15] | 1.09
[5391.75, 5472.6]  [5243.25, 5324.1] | 1.03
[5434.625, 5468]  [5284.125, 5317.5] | 0.98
